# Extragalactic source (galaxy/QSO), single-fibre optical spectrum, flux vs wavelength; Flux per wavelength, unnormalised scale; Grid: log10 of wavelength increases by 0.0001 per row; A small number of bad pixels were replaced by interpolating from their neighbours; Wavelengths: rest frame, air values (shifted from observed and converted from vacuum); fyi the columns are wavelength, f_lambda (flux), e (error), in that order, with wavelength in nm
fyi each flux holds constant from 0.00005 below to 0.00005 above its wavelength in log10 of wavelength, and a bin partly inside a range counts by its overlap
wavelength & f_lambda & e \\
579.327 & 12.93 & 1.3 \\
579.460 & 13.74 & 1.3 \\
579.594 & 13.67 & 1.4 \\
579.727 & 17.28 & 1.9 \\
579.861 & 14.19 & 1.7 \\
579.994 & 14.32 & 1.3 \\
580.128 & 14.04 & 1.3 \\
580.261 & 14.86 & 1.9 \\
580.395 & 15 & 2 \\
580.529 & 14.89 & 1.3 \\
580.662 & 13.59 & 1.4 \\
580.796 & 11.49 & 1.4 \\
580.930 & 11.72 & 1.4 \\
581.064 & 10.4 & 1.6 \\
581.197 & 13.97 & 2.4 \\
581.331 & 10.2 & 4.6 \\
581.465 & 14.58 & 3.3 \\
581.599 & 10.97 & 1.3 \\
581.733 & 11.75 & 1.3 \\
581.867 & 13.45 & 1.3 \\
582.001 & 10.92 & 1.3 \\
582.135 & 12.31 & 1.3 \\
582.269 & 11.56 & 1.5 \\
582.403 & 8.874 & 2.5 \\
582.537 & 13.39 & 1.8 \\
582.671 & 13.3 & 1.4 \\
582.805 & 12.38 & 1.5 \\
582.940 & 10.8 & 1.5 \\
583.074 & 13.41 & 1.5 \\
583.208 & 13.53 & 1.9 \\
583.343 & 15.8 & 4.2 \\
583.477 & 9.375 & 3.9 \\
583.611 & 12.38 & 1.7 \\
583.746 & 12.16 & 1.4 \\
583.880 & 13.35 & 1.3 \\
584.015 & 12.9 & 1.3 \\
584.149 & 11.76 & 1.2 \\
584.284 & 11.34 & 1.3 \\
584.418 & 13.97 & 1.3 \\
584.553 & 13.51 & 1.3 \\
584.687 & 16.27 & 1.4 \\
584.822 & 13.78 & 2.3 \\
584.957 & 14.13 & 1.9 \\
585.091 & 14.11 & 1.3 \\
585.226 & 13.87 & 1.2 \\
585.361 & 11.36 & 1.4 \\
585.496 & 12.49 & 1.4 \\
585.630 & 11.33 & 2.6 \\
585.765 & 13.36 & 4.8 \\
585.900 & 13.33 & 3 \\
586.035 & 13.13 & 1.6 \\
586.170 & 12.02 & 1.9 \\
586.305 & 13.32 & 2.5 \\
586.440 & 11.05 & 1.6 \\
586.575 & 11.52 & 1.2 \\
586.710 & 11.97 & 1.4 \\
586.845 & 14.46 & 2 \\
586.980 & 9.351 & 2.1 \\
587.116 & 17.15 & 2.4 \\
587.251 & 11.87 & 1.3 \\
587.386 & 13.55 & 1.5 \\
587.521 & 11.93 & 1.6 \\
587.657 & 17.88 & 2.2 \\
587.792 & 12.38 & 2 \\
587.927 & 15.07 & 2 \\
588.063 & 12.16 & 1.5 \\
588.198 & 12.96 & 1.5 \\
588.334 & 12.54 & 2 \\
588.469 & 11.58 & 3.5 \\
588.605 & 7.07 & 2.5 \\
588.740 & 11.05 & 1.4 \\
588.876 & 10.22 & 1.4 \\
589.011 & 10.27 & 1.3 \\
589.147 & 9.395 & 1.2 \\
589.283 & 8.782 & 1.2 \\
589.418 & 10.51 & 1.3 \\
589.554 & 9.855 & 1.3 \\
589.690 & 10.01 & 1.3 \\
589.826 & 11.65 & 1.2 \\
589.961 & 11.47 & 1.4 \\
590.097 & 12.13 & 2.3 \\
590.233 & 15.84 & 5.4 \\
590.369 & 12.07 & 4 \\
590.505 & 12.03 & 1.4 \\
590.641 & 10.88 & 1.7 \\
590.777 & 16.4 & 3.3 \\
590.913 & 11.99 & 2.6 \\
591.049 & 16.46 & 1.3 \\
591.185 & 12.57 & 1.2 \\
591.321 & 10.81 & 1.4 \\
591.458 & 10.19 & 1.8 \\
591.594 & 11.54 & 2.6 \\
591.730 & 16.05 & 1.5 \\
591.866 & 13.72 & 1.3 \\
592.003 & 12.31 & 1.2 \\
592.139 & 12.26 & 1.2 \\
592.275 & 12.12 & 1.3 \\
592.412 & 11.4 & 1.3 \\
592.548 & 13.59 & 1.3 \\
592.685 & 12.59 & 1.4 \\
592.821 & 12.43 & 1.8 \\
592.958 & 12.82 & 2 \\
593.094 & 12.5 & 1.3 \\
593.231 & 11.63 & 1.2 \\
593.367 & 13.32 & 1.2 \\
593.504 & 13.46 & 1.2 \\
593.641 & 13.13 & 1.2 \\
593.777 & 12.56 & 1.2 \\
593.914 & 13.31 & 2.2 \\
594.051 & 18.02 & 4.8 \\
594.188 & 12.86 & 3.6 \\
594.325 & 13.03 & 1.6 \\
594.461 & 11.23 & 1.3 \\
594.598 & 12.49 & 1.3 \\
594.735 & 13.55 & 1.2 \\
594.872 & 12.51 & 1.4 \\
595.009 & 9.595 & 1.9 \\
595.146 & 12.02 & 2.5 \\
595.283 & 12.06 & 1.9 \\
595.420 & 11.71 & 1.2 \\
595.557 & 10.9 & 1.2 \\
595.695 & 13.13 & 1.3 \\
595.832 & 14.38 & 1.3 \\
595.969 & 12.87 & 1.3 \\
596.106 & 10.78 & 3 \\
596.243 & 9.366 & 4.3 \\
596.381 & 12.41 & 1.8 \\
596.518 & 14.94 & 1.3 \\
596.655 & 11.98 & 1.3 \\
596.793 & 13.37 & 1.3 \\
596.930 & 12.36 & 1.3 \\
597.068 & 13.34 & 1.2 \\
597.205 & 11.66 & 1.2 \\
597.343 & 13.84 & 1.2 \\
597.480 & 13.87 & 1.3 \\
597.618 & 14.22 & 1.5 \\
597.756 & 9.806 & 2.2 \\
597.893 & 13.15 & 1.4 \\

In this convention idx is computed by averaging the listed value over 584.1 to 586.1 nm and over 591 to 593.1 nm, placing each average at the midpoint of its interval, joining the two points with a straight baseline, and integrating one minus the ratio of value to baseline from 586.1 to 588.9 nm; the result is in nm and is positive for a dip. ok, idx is 0.12 nm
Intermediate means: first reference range 13.2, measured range 12.5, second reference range 12.7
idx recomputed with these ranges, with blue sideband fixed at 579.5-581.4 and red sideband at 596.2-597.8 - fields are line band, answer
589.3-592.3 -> 0.15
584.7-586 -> 0.01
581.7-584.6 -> 0.22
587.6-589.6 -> 0.26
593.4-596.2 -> 0.03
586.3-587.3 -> 0.05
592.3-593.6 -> 0.03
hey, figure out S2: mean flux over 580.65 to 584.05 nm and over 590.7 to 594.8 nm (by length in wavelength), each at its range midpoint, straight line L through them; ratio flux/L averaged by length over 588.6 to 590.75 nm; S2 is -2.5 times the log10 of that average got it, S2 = 0.16 mag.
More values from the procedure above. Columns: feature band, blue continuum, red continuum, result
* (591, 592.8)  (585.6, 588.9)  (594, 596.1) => -0.01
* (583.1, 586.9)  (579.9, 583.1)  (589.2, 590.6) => -0.07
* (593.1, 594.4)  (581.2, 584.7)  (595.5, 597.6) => -0.07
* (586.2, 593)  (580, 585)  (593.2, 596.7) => 0.04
